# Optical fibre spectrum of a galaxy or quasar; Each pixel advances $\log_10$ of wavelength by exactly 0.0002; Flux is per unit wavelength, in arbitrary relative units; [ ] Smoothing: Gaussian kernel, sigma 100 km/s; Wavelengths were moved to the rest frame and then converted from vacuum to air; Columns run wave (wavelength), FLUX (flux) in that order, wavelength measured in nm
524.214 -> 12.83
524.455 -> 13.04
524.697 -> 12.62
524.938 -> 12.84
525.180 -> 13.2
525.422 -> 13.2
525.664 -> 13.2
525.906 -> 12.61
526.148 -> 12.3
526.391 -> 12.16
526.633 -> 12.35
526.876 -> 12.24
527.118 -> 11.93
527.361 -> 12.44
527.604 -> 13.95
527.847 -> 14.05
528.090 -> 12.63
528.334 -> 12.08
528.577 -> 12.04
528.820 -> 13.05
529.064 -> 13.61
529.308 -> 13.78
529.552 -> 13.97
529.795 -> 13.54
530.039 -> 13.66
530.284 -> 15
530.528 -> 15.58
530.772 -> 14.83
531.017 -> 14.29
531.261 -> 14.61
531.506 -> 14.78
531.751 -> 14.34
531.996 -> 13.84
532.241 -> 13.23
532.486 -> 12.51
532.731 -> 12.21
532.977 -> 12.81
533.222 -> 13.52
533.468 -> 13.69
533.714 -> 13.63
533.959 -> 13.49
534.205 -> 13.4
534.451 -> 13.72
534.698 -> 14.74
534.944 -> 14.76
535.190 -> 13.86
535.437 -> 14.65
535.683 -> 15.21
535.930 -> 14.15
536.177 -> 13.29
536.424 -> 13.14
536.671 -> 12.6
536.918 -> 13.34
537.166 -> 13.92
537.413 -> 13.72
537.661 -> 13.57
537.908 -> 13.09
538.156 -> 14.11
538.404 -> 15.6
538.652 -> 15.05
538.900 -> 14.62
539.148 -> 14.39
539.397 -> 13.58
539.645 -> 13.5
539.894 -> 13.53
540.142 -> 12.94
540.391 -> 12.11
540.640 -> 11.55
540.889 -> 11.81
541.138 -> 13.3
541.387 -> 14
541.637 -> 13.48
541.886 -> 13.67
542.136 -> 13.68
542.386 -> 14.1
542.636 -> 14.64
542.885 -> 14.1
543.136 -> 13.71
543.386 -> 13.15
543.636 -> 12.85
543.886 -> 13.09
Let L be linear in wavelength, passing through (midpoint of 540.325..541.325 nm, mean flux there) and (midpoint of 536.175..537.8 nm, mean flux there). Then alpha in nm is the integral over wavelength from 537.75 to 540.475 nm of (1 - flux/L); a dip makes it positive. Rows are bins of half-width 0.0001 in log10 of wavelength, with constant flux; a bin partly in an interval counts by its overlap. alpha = -0.233 nm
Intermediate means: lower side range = 13.4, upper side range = 12.3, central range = 13.9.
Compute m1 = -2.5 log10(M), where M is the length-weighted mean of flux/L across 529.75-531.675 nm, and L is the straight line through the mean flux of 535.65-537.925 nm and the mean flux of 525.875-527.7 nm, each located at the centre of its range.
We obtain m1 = -0.13 mag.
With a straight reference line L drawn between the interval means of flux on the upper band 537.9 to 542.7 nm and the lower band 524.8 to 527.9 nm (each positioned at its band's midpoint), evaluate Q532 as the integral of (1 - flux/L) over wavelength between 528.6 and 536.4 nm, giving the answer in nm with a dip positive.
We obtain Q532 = -0.44 nm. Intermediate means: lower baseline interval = 12.8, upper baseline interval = 13.6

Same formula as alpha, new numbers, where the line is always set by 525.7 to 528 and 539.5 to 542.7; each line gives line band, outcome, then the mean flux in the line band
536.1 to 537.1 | -0.01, 13.1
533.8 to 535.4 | -0.13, 14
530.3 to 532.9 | -0.24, 14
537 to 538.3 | -0.06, 13.7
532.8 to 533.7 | -0.03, 13.3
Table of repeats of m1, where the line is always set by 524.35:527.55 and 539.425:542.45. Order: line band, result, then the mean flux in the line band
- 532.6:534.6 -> -0.035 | 13.3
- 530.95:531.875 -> -0.134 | 14.5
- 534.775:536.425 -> -0.103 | 14.2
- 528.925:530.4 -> -0.092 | 13.9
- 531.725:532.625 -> -0.043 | 13.4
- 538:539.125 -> -0.133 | 14.8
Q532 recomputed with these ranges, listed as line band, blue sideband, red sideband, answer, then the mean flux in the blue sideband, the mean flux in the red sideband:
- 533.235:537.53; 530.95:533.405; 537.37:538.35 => -0.05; 13.6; 13.8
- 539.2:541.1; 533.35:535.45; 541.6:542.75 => 0.15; 14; 13.9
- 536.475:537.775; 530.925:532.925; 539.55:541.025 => -0.04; 13.7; 12.6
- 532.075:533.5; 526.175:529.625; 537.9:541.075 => 0.02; 12.8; 13.5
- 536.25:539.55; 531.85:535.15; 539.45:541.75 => -0.18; 13.5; 12.9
